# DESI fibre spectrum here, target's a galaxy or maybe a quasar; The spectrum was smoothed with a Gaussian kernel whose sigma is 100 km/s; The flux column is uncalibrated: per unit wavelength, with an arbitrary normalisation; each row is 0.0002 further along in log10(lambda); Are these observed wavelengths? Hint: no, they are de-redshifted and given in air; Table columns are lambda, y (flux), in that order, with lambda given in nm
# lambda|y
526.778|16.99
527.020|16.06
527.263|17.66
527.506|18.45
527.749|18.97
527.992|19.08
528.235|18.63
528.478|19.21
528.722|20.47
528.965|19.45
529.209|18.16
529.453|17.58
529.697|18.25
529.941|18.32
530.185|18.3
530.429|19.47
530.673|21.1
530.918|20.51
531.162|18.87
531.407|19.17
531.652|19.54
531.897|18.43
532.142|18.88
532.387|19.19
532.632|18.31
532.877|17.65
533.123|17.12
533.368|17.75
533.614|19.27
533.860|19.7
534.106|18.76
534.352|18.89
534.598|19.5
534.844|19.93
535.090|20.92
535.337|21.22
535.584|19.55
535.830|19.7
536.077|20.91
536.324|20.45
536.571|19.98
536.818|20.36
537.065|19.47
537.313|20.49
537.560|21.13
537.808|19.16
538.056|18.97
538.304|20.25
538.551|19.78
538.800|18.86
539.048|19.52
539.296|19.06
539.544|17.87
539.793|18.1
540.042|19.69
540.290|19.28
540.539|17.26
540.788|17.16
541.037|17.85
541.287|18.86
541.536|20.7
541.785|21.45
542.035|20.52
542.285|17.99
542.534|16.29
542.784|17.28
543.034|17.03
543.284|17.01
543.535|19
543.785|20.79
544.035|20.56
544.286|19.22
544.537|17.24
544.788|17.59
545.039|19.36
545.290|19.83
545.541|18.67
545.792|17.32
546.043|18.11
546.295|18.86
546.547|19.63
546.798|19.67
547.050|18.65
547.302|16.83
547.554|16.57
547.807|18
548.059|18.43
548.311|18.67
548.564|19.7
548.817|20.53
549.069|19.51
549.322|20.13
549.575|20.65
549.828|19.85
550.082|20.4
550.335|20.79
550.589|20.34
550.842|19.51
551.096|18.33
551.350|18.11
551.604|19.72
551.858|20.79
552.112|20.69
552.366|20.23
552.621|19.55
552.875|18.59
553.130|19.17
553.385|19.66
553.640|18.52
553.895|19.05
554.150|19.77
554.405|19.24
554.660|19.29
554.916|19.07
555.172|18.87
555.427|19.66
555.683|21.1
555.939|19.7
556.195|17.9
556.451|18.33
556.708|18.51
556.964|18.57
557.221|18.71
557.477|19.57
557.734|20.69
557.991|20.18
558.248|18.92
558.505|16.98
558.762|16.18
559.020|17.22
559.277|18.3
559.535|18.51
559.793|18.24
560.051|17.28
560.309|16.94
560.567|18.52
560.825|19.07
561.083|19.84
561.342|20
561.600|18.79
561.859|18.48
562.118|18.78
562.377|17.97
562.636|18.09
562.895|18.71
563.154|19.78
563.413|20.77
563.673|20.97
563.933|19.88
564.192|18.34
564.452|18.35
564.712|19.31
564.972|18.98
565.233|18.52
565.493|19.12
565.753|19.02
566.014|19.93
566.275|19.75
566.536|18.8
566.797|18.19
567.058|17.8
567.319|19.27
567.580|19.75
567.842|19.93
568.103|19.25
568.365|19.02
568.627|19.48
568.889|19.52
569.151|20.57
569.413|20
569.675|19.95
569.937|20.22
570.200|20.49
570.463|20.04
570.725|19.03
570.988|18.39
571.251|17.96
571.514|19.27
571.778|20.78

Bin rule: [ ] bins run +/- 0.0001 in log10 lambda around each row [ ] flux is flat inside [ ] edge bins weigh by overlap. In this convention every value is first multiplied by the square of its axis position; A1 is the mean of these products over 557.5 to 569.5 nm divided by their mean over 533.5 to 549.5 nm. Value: 1.1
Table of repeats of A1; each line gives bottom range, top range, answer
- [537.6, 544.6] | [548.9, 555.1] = 1.08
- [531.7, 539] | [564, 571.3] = 1.11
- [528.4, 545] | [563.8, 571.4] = 1.13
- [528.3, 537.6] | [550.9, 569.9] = 1.09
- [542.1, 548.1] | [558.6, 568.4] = 1.10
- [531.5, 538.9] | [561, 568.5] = 1.09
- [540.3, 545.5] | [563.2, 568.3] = 1.12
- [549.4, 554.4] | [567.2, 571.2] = 1.06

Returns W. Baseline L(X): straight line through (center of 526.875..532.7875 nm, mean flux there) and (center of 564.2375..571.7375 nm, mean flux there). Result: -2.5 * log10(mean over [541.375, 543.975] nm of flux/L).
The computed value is 0.007 mag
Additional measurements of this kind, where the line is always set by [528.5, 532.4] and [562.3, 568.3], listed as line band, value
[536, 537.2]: -0.06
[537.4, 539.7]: -0.02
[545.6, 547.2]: 0.03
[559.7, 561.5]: 0.03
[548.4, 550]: -0.05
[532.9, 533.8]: 0.06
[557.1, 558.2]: -0.03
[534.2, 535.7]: -0.05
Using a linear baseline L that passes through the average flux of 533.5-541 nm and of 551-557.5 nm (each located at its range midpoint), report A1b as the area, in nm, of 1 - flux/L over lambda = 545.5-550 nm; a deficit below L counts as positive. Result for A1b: 0.10 nm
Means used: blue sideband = 19.5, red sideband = 19.3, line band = 18.9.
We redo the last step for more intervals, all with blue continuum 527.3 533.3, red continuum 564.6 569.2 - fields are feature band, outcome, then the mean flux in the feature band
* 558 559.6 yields 0.11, 17.8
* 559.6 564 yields 0.05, 18.9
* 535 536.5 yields -0.12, 20.4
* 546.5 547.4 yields 0.02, 18.7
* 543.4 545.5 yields -0.02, 19.2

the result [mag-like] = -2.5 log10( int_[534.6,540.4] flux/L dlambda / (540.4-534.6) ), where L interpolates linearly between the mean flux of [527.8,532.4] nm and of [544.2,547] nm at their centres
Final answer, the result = -0.05 mag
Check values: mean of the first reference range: 19.1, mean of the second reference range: 18.7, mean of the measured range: 19.8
